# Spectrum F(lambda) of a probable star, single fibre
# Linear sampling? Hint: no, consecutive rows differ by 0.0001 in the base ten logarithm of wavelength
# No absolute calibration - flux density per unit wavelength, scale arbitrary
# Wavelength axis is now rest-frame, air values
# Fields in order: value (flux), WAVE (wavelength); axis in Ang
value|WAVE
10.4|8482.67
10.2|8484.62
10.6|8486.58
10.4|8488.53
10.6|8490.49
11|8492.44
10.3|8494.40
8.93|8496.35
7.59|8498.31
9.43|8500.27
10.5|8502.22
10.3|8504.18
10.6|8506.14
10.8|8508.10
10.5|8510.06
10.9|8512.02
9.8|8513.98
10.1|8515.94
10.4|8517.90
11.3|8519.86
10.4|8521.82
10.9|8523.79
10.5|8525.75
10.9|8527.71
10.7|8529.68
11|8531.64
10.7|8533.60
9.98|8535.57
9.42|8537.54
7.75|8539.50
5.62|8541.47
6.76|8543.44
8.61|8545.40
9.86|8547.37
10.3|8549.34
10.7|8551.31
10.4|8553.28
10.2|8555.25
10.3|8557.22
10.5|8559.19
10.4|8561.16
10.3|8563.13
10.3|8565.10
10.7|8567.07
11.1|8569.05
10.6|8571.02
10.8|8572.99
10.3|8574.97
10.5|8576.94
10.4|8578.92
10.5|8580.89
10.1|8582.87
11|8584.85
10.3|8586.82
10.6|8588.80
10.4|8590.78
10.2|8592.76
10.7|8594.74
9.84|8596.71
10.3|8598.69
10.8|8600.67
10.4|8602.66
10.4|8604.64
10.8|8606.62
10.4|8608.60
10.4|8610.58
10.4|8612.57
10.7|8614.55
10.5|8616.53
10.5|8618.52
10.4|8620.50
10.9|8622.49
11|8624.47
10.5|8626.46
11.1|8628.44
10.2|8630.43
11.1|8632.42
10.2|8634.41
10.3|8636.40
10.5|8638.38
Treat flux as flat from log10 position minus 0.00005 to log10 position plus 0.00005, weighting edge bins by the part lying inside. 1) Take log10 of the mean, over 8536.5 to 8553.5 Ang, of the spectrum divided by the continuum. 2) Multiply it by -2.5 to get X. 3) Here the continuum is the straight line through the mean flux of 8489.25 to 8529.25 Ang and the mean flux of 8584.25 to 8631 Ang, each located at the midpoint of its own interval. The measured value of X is 0.185 mag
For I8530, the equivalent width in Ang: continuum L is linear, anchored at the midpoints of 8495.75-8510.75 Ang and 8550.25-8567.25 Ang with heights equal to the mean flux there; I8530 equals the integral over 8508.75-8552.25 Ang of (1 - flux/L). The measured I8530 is 1.0 Ang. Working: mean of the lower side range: 9.84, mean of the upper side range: 10.4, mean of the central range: 9.87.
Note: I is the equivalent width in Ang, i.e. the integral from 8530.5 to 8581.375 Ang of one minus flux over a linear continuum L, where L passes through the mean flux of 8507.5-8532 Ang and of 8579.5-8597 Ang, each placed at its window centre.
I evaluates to 2.89 Ang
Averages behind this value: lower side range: 10.6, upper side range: 10.4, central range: 9.92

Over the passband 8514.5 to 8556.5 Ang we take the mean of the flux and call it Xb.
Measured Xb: 9.83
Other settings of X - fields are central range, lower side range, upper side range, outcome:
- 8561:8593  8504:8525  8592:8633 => 0.00 mag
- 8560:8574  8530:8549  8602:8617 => -0.11 mag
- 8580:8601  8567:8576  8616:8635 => 0.03 mag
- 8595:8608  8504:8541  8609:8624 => 0.01 mag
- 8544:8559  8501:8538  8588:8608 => 0.05 mag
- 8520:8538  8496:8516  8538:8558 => -0.12 mag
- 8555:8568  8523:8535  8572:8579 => 0.02 mag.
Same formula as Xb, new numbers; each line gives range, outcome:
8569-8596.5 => 10.5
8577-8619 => 10.5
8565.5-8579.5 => 10.6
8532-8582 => 9.9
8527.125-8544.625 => 9.16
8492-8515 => 10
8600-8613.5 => 10.5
